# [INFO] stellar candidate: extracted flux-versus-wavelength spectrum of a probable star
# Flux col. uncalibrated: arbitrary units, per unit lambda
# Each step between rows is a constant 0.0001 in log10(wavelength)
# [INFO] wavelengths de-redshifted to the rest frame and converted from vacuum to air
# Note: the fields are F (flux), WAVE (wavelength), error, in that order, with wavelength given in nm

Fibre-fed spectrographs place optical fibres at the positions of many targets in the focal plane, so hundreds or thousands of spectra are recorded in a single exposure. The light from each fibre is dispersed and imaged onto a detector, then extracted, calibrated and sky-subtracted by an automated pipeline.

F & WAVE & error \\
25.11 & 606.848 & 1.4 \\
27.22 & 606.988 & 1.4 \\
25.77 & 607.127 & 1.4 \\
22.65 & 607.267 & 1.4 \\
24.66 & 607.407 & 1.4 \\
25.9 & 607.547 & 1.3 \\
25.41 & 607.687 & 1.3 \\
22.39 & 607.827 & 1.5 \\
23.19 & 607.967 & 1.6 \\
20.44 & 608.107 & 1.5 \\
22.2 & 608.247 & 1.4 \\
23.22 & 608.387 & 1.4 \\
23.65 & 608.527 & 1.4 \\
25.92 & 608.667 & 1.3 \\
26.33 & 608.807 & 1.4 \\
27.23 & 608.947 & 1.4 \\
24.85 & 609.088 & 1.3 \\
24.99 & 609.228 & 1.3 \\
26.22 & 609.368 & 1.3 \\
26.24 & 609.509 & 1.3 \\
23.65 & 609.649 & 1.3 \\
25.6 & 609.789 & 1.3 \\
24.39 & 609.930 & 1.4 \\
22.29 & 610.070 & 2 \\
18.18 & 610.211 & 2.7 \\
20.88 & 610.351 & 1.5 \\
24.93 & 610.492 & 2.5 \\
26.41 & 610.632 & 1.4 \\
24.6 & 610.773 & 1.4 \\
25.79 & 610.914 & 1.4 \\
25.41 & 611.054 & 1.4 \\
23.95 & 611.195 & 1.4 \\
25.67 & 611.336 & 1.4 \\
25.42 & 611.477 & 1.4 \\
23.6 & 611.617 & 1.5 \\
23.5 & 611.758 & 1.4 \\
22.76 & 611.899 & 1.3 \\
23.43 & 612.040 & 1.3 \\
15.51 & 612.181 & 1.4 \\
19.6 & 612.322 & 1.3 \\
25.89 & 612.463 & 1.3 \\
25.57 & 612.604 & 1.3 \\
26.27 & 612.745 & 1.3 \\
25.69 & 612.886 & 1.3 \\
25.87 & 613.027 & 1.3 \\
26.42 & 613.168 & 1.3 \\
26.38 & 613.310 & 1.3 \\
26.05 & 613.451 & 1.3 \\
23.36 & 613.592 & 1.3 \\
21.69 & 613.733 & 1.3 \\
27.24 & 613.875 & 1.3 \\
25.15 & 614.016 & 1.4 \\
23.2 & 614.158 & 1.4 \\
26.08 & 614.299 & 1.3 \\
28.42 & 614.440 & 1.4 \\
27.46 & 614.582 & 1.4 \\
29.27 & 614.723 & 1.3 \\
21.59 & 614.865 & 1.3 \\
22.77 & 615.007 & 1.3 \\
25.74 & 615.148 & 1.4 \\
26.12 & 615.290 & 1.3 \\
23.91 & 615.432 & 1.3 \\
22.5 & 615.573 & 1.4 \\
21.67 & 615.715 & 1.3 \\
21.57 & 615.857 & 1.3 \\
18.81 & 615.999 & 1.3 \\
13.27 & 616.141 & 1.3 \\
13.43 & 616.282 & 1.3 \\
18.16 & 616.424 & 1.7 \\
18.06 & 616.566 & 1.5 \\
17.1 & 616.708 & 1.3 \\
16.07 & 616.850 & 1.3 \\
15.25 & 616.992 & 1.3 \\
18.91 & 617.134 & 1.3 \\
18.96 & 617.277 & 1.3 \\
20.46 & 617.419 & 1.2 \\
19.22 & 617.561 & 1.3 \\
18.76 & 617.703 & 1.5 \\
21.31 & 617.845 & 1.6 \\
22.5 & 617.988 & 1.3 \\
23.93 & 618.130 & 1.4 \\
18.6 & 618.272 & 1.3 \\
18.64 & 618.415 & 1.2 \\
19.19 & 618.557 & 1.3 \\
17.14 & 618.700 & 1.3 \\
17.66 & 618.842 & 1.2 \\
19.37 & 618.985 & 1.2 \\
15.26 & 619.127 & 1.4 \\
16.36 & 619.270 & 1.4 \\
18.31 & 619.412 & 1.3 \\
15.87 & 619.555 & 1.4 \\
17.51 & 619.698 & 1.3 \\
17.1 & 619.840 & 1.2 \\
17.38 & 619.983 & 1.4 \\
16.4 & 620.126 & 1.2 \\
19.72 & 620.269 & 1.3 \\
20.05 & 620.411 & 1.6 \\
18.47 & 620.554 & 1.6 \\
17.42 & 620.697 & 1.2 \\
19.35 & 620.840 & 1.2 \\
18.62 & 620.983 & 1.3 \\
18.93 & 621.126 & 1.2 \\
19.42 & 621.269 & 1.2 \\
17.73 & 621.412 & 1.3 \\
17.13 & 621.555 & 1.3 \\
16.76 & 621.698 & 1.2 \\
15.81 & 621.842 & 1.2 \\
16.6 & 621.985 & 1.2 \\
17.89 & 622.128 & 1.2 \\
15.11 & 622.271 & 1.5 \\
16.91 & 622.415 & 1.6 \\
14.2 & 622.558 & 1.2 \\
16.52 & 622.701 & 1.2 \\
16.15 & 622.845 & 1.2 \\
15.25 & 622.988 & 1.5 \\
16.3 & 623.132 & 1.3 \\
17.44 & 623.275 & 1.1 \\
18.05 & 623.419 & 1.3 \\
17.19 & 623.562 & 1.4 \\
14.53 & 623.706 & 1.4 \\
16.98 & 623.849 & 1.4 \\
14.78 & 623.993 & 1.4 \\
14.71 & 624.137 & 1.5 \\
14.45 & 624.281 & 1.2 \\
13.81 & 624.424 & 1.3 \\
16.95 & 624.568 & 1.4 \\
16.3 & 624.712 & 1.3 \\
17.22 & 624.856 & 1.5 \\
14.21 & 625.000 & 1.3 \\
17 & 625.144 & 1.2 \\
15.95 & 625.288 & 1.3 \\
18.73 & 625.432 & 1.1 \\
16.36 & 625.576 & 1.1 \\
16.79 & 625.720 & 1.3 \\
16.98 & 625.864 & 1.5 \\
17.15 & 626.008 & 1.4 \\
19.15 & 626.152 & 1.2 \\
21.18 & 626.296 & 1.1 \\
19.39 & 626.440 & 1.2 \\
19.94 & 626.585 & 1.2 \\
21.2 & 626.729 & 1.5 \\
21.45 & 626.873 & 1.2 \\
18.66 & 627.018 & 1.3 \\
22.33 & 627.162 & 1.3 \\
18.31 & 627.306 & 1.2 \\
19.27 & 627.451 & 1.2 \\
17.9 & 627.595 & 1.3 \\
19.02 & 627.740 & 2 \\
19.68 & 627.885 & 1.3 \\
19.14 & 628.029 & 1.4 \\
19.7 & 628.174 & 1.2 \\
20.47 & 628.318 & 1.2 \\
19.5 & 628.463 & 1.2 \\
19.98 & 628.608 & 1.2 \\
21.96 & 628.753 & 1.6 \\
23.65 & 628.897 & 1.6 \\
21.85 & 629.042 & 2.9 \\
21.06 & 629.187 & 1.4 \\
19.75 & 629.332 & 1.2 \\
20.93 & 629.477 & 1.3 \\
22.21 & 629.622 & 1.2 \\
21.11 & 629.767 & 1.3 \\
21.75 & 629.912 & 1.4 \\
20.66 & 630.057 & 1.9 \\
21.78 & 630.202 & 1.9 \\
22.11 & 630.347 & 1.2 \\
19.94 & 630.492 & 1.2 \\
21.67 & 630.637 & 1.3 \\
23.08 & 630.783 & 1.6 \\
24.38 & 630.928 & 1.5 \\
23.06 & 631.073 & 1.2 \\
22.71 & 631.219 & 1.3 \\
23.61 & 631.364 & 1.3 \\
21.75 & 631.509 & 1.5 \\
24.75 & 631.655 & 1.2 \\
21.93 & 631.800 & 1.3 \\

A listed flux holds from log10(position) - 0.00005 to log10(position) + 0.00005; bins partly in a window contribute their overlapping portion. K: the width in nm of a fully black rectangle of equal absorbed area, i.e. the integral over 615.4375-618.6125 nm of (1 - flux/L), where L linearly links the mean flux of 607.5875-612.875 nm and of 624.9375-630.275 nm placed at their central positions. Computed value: 0.46 nm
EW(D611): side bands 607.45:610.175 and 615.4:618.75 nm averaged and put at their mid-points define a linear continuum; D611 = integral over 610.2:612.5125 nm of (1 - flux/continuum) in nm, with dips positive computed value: -0.07 nm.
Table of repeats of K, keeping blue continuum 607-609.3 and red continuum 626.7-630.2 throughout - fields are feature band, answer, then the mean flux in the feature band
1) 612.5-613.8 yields -0.103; 25.3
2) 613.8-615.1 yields -0.140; 25.7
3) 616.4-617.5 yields 0.234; 17.9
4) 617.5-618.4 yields 0.076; 20.6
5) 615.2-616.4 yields 0.145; 20.2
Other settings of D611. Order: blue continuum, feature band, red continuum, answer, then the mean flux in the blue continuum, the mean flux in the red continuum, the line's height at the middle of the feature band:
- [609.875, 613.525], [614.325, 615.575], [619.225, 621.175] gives -0.22 nm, 24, 18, 21.7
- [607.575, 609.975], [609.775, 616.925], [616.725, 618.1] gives -0.50 nm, 24.5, 19.1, 21.6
